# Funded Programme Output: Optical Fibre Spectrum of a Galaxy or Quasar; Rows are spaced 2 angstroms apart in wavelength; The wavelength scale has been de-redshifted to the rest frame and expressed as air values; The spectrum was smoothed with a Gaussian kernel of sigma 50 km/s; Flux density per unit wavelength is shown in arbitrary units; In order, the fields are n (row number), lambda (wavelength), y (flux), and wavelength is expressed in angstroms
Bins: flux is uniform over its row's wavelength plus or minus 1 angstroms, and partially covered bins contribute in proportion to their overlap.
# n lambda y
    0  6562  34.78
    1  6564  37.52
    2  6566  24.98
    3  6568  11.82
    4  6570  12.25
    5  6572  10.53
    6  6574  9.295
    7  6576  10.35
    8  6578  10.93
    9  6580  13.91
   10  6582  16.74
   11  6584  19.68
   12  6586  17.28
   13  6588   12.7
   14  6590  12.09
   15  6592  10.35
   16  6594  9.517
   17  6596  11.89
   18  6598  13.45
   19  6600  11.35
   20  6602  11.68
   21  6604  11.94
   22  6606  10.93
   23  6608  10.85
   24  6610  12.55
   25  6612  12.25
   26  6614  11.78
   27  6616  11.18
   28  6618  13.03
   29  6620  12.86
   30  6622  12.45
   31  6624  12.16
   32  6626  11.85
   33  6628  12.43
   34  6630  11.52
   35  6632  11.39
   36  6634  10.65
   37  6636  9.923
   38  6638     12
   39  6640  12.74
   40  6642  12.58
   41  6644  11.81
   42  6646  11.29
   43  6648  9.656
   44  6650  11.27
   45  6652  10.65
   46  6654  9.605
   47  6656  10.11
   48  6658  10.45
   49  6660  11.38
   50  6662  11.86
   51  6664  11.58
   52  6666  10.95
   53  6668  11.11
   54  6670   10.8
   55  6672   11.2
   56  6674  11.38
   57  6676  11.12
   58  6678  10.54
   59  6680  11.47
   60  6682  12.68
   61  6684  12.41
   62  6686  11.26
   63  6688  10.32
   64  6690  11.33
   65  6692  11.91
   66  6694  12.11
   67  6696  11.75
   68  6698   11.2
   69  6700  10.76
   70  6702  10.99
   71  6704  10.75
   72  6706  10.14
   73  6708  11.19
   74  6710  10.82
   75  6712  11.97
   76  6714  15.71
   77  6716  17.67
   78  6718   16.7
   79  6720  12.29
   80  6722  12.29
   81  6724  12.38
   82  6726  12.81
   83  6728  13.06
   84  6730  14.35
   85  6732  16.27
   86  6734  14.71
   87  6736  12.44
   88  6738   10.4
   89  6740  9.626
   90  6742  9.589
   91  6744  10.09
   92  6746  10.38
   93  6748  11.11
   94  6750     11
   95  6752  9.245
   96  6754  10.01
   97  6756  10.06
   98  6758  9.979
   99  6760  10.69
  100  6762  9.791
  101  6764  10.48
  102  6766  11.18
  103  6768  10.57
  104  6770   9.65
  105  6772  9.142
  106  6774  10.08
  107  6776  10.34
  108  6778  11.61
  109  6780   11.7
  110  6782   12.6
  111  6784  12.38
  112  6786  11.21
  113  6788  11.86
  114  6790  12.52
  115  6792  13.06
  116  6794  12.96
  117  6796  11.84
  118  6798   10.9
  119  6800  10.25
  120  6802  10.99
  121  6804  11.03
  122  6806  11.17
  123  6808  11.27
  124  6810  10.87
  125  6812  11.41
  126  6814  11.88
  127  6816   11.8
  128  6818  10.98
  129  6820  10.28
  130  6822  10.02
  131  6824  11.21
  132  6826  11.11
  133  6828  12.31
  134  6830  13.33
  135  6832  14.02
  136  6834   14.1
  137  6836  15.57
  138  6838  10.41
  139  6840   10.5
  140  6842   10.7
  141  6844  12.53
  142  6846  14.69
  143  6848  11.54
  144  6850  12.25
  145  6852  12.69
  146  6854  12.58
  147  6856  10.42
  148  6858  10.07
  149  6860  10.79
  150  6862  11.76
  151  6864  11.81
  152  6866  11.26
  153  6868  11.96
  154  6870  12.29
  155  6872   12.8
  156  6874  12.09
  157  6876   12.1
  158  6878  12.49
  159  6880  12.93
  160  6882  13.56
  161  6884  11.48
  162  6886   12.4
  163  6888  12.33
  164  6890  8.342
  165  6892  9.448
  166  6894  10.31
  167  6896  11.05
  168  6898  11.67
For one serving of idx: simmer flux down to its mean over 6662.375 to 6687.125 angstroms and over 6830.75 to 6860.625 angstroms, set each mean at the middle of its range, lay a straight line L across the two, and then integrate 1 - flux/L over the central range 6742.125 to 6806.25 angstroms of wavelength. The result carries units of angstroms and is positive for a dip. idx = 5.2 angstroms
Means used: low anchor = 11.4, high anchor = 12.2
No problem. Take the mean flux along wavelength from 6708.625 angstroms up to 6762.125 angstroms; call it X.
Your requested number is 12.1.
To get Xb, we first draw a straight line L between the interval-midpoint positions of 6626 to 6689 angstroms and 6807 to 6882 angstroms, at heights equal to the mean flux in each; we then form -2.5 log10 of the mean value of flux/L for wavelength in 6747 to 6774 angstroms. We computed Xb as 0.14 mag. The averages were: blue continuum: 11.2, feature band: 10.2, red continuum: 11.9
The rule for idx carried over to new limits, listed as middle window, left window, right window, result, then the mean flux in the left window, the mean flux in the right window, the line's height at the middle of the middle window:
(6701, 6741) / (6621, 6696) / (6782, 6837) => -4.34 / 11.4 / 11.9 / 11.6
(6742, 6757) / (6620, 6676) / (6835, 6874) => 1.80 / 11.3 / 11.9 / 11.6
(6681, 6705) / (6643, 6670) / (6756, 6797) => -1.05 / 10.9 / 11.2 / 11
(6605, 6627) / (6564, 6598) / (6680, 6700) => 2.16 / 14.1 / 11.6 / 13.3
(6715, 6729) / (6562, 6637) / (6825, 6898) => -1.23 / 13.5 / 11.9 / 12.8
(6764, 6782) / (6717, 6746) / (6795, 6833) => 2.00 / 12.6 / 11.4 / 12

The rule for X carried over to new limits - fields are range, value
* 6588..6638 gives 11.7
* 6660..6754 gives 11.8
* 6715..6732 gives 14.1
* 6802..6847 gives 11.9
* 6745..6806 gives 11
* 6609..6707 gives 11.4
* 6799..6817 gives 11.2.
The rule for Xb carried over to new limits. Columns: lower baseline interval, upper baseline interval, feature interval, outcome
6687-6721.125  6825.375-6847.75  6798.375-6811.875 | 0.147 mag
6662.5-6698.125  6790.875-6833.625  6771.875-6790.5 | 0.013 mag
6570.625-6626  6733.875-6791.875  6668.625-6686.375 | 0.017 mag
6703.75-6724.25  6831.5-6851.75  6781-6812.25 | 0.097 mag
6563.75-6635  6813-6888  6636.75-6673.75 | 0.149 mag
